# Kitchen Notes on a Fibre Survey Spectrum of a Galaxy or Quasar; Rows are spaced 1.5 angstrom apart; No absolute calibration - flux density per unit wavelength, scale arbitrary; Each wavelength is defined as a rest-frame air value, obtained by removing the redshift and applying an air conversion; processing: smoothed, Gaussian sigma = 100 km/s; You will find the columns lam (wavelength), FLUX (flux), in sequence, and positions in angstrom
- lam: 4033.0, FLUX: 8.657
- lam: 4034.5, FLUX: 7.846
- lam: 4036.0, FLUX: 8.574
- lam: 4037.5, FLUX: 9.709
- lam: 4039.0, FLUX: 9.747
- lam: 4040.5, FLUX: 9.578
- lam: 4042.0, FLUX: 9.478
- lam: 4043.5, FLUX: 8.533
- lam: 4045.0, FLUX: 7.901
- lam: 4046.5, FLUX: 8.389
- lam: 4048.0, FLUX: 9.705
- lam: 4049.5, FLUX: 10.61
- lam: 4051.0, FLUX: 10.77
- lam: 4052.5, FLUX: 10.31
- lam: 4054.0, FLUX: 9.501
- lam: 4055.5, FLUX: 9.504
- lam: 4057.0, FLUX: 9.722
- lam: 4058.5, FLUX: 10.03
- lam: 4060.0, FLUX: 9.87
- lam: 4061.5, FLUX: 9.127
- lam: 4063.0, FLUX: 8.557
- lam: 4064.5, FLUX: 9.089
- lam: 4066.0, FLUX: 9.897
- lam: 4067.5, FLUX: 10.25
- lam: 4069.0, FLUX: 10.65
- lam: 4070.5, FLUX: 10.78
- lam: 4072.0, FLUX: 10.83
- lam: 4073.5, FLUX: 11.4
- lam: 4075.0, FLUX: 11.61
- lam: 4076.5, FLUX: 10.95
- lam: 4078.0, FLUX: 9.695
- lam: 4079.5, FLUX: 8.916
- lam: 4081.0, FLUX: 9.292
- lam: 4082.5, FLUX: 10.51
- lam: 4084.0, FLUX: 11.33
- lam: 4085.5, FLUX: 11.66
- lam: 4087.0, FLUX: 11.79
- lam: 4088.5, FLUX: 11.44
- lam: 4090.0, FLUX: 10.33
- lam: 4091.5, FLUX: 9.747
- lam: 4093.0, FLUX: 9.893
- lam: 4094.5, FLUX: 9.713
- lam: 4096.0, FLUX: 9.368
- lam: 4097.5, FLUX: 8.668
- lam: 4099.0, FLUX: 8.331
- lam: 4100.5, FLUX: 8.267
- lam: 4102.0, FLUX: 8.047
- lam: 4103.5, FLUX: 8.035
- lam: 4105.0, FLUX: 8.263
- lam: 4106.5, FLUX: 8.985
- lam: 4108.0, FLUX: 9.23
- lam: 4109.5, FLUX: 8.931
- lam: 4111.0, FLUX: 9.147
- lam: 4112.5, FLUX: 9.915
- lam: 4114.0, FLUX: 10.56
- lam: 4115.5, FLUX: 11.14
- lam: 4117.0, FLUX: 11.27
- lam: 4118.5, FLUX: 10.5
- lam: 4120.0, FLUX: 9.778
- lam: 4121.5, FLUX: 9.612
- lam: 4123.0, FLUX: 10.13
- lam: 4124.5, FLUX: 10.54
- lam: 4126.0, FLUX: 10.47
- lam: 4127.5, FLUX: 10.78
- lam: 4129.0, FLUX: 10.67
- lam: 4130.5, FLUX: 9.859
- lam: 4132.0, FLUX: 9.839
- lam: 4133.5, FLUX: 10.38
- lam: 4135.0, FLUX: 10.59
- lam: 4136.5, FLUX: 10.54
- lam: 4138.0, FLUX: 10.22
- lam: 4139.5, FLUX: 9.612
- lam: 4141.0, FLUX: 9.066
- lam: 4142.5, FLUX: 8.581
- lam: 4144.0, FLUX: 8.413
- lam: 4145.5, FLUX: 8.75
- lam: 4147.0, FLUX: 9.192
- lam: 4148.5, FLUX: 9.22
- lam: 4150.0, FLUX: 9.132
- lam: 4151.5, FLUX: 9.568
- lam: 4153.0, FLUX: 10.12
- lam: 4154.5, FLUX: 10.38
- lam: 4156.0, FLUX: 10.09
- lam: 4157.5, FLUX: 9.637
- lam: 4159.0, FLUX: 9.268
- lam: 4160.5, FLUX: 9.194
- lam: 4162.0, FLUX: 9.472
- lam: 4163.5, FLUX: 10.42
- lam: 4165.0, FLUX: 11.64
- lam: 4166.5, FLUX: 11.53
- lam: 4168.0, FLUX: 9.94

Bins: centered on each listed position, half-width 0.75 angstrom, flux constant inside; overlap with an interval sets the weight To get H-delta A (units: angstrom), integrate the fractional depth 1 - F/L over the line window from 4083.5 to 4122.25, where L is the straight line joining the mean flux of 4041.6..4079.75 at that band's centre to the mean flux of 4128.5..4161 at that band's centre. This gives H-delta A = 0.0 angstrom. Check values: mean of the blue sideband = 9.86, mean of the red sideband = 9.65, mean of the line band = 9.76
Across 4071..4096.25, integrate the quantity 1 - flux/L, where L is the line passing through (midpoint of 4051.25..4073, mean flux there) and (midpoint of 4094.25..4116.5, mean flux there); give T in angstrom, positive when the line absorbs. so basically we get -2.7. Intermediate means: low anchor 9.9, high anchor 9.12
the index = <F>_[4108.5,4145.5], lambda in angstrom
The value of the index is 9.99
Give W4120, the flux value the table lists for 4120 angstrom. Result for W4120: 9.778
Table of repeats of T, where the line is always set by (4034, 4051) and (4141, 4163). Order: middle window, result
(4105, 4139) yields -2.9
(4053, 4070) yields -0.9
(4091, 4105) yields 0.6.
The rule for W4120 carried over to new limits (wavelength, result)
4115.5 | 11.14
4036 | 8.574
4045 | 7.901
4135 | 10.59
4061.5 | 9.127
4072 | 10.83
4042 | 9.478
